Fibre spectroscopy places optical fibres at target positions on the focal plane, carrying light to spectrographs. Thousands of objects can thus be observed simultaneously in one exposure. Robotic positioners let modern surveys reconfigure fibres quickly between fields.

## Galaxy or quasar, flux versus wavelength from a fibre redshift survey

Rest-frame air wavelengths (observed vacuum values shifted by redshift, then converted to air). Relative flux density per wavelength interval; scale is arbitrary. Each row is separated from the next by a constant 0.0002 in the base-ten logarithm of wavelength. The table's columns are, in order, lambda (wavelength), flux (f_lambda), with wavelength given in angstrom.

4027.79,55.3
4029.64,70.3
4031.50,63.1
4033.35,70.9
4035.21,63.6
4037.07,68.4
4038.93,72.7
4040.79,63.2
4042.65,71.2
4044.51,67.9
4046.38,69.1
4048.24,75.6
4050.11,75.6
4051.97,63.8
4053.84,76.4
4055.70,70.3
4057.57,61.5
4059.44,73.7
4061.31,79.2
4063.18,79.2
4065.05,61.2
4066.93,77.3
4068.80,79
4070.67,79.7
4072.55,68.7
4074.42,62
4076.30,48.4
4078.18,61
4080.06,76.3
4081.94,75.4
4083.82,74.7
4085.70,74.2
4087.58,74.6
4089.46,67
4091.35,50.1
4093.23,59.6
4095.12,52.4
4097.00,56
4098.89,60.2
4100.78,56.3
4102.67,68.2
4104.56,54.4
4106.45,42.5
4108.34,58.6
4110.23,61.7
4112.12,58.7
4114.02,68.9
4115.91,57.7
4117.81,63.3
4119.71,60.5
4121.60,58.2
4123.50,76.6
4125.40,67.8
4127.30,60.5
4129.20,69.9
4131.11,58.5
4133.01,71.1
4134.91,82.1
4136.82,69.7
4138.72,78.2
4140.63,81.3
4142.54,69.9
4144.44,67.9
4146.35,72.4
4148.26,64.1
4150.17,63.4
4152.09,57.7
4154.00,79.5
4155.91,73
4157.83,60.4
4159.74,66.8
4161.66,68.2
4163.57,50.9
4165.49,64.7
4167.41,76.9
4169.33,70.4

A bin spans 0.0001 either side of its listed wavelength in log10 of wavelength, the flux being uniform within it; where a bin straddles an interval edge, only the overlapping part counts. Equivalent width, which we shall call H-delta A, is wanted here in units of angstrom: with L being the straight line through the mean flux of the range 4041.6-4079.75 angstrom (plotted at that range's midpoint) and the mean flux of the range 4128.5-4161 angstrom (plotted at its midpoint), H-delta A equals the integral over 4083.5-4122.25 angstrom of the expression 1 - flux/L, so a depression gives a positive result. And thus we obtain 5.14 angstrom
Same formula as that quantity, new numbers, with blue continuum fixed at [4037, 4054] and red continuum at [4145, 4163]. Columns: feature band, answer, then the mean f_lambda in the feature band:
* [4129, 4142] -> -1.07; 73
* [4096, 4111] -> 2.48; 57.2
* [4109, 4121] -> 1.14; 61.6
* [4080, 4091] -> -0.51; 72.2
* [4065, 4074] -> -0.55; 73.7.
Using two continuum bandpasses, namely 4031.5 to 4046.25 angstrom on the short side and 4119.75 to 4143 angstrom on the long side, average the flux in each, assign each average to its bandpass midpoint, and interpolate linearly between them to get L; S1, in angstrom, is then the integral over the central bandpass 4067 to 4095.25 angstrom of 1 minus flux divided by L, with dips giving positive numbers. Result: 0.5 angstrom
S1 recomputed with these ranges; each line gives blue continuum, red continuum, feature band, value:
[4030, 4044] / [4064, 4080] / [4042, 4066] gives -1.2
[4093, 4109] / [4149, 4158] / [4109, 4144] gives -3.3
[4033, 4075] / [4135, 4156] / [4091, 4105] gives 2.6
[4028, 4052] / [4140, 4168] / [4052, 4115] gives 2.4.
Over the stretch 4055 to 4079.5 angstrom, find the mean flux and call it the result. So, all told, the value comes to 69.4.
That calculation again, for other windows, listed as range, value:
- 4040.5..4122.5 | 65.8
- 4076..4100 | 64.2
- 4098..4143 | 64.7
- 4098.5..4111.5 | 57.3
